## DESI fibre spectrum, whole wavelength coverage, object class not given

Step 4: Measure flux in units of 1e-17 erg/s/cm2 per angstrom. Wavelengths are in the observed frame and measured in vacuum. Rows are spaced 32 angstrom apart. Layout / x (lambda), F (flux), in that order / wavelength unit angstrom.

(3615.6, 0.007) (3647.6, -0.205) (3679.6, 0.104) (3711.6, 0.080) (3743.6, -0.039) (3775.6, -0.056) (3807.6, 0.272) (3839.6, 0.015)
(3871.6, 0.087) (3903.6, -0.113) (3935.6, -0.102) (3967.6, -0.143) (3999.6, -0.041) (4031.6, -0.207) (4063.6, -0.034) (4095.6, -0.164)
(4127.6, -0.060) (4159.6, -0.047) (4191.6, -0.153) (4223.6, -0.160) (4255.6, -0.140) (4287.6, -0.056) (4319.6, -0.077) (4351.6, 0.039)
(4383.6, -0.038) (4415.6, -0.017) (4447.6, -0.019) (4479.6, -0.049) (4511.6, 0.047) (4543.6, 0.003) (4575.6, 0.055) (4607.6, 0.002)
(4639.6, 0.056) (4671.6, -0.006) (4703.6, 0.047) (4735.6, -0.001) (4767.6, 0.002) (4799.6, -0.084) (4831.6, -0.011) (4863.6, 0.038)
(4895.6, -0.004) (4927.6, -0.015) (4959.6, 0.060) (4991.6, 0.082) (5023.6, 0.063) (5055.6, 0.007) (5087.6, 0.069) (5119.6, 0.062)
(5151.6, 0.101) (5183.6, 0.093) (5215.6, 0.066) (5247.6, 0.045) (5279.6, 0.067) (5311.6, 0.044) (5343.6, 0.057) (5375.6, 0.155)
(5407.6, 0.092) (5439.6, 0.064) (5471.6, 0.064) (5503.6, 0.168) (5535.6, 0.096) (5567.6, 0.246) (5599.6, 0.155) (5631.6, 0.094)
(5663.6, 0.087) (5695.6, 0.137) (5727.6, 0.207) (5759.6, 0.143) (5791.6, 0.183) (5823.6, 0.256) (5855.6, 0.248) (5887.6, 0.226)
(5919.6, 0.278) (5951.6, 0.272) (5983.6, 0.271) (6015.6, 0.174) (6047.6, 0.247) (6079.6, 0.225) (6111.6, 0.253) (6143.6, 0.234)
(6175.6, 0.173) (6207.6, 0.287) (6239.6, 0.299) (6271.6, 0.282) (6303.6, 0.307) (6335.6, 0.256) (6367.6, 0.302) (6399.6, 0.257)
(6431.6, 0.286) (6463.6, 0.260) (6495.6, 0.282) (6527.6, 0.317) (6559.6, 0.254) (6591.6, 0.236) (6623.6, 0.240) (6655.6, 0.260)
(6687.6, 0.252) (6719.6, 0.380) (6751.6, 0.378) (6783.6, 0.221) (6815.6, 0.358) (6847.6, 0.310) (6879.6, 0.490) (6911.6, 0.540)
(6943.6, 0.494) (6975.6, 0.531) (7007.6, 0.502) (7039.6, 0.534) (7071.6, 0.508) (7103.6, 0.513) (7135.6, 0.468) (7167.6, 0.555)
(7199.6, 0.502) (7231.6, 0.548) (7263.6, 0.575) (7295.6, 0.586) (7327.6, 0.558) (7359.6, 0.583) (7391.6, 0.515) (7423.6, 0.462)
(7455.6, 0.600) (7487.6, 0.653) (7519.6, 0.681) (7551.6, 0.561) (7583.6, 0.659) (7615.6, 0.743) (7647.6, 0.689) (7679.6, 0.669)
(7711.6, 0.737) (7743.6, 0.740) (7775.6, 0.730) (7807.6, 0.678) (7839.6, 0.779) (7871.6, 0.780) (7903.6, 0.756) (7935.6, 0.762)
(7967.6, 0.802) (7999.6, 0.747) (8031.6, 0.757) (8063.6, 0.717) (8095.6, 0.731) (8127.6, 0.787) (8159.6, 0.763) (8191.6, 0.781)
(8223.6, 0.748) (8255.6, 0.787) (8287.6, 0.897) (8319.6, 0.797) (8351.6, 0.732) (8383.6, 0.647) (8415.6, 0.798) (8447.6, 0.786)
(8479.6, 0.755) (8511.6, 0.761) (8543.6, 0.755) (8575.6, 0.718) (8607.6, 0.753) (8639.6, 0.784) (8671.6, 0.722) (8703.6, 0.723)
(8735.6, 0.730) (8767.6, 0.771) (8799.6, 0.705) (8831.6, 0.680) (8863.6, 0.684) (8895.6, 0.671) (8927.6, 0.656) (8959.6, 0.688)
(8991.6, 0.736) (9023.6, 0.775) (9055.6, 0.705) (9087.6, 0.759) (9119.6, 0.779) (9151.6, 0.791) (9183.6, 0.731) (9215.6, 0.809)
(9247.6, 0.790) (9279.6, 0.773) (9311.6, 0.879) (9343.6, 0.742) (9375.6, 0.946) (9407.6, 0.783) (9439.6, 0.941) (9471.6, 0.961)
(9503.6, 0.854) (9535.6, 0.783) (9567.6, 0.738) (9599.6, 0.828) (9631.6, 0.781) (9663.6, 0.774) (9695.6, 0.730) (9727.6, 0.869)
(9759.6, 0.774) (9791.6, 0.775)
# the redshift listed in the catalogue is 0.722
